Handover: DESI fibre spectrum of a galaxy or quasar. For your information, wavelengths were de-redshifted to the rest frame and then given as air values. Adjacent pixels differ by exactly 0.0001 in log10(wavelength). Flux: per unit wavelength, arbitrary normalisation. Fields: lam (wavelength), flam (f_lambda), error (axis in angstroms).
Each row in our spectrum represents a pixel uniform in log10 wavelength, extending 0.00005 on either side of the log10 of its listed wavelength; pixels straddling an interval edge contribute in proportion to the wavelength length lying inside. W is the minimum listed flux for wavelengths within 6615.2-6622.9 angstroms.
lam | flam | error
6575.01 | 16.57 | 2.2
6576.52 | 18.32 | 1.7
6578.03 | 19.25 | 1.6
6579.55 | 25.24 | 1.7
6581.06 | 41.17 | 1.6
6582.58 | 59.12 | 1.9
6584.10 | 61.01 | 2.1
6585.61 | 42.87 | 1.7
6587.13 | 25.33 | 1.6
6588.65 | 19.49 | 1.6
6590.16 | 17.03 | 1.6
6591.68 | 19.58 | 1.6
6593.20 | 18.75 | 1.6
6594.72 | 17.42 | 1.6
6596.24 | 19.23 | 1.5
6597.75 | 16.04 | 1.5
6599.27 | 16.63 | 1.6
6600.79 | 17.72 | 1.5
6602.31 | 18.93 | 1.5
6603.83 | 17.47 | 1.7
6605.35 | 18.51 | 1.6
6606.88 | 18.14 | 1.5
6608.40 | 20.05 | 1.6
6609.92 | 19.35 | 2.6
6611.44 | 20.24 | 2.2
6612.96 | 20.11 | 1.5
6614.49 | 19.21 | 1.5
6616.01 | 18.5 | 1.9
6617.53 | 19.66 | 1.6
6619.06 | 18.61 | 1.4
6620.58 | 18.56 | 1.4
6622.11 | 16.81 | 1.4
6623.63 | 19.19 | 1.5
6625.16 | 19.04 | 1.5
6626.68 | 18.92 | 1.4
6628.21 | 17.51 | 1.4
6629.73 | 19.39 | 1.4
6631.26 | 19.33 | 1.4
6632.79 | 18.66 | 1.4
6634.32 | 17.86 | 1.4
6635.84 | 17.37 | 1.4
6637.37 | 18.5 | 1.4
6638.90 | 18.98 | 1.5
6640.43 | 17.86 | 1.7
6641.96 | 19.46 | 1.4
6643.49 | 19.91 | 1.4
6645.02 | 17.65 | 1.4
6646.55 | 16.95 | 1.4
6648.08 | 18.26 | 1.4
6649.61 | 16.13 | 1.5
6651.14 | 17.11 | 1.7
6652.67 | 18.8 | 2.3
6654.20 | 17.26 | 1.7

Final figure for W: 16.81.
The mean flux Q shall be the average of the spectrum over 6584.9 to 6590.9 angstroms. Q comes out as 26.1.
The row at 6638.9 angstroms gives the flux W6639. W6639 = 18.98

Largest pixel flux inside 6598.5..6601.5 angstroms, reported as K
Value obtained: 17.72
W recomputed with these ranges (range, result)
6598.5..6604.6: 16.63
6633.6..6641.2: 17.37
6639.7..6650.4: 16.13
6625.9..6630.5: 17.51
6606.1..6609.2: 18.14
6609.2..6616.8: 18.5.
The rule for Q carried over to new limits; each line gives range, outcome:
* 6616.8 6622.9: 18.4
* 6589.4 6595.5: 18.2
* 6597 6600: 16.3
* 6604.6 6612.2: 19.3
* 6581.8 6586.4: 54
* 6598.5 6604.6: 17.7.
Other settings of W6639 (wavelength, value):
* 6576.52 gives 18.32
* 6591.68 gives 19.58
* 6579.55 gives 25.24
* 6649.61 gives 16.13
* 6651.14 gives 17.11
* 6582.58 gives 59.12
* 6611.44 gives 20.24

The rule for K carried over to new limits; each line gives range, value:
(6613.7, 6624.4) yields 19.66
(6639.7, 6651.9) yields 19.91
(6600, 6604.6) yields 18.93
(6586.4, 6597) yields 25.33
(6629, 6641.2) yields 19.39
